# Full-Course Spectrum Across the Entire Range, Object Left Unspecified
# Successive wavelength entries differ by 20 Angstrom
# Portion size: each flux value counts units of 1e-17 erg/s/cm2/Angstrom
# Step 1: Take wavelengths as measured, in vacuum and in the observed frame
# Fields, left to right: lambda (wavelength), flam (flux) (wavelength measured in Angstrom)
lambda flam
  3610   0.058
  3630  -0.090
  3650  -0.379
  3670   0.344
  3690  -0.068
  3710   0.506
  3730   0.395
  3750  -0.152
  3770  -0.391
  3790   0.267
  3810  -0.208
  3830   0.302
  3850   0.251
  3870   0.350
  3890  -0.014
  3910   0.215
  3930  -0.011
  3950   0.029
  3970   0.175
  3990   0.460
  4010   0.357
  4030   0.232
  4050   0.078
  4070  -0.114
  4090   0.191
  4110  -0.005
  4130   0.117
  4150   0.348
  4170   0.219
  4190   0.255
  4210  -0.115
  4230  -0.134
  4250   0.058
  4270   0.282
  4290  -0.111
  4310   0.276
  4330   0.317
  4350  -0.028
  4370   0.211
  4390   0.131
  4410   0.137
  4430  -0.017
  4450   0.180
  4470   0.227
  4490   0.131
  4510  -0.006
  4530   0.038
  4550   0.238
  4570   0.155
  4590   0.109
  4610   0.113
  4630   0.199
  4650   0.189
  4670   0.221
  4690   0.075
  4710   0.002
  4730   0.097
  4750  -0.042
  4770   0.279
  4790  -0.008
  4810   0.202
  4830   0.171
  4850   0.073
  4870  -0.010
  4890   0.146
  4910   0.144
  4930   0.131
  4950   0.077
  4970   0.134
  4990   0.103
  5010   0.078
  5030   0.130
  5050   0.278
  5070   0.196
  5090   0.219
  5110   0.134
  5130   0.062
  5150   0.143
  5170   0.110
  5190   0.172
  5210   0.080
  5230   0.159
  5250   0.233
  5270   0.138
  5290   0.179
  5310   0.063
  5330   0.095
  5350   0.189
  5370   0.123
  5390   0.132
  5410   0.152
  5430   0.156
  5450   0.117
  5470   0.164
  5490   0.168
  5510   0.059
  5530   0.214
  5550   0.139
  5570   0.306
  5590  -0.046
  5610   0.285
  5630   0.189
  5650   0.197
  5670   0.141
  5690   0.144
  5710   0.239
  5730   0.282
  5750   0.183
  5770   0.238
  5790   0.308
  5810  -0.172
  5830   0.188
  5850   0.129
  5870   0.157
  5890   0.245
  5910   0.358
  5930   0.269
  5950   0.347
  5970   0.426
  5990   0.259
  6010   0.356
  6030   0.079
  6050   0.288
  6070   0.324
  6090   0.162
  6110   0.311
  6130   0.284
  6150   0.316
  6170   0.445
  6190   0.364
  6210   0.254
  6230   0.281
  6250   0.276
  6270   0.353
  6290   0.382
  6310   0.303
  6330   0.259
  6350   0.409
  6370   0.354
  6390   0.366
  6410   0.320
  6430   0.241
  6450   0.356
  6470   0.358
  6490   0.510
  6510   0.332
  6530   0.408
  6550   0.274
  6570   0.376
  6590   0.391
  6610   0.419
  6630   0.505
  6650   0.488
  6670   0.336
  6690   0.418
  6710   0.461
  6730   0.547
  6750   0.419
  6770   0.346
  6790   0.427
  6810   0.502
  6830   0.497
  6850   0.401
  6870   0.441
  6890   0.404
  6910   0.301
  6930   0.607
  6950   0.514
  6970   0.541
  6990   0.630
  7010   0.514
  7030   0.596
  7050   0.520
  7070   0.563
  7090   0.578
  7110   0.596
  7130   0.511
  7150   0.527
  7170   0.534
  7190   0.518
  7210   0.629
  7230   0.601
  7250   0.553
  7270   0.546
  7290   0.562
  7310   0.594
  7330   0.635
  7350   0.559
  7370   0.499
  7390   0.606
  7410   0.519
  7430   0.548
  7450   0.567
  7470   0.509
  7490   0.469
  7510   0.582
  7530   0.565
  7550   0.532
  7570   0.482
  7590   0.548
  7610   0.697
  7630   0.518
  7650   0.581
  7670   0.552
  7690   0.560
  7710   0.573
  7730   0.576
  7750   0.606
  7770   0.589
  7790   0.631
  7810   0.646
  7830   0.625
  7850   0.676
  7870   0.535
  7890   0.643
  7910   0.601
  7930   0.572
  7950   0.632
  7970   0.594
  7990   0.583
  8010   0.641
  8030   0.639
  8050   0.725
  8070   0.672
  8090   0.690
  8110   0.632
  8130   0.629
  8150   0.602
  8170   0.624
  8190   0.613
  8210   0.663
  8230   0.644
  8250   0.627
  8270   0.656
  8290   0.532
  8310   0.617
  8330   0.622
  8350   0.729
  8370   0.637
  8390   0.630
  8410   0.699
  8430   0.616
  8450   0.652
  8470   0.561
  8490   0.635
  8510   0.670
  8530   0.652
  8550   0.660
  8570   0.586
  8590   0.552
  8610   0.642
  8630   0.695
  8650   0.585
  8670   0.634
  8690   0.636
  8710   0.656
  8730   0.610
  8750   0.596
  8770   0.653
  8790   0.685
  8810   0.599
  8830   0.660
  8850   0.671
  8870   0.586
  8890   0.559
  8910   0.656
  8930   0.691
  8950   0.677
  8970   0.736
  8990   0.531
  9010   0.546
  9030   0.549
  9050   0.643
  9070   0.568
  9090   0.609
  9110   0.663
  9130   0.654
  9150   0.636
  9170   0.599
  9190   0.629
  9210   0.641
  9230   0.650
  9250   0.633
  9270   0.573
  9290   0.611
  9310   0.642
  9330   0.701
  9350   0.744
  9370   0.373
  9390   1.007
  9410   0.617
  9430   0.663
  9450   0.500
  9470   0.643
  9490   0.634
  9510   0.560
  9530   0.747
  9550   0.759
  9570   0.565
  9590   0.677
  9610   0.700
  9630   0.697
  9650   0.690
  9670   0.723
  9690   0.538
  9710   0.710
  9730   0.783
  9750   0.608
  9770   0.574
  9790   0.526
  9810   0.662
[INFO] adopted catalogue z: 0.74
